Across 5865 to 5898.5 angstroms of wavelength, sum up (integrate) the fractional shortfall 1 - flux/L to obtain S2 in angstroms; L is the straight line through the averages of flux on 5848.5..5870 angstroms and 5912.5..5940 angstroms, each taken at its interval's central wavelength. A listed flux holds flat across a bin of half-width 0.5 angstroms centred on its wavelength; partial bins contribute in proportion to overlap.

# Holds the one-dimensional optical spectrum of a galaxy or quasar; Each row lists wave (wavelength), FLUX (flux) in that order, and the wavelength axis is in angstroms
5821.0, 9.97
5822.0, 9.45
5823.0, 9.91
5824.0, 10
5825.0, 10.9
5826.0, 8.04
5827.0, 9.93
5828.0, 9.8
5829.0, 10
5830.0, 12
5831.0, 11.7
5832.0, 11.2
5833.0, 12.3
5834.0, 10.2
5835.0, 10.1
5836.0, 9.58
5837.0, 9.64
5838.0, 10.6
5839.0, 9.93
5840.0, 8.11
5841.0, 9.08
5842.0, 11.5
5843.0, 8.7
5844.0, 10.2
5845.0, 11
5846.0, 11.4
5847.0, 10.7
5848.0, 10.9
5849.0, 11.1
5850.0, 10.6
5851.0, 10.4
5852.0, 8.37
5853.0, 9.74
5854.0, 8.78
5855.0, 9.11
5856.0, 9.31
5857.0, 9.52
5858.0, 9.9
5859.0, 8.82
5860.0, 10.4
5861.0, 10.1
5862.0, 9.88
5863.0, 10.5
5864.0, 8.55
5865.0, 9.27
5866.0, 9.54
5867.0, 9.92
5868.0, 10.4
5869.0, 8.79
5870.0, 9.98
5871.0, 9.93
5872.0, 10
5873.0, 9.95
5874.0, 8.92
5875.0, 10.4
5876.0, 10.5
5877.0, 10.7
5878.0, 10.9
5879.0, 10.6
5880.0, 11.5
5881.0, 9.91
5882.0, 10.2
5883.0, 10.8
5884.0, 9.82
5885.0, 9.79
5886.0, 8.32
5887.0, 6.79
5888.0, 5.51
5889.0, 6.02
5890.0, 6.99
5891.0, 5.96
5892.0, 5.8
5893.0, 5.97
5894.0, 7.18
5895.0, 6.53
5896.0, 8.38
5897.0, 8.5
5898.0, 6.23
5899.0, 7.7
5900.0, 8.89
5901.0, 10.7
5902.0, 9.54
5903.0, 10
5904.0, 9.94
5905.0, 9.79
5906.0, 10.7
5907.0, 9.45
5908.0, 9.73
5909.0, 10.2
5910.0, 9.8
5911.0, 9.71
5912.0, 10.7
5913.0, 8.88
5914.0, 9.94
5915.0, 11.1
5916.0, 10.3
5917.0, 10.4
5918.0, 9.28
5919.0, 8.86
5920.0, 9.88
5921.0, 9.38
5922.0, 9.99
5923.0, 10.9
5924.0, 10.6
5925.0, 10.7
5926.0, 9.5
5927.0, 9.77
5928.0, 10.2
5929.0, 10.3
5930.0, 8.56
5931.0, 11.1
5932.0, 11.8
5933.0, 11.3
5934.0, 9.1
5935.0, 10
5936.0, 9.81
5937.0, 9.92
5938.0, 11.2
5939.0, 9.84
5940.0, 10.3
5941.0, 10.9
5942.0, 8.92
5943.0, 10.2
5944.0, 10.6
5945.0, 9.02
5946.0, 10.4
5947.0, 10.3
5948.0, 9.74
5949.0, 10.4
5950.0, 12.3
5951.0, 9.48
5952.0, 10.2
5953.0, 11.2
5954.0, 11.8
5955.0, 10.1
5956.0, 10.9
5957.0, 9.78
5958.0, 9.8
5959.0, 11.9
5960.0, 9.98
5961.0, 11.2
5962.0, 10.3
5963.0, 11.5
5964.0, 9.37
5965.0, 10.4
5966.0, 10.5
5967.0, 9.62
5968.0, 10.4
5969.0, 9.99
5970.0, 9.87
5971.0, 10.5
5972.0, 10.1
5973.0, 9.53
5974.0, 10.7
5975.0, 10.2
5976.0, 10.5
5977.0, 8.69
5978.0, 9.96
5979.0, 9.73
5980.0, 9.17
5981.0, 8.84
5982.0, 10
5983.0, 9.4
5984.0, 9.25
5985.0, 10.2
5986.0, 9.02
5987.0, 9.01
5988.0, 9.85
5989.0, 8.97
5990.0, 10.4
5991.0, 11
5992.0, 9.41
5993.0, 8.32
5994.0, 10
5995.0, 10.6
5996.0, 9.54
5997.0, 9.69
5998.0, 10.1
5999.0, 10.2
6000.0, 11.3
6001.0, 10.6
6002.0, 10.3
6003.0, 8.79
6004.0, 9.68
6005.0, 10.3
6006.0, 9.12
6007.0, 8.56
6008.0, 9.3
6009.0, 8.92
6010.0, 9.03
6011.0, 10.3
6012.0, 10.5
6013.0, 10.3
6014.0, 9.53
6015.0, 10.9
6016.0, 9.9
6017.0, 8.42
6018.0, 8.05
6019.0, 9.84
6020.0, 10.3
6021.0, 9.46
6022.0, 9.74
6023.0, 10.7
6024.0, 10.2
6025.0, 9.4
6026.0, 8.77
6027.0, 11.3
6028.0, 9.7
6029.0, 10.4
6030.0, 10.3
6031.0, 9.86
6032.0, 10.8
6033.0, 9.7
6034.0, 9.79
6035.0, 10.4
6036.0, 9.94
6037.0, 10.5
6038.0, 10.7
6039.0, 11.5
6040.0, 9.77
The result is 3.4 angstroms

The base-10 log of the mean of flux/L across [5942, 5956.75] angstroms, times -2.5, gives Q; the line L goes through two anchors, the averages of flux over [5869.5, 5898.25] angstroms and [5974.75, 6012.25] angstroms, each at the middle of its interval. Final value -0.12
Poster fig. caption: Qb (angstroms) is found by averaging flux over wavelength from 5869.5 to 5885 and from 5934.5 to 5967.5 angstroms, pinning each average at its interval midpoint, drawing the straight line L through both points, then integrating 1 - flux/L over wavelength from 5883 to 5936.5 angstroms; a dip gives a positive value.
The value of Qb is 5.8 angstroms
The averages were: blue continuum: 10.3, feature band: 9.19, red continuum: 10.4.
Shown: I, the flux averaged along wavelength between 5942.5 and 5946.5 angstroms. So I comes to 10.1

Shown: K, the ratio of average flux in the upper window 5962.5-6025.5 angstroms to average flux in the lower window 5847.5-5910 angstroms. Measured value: 1.06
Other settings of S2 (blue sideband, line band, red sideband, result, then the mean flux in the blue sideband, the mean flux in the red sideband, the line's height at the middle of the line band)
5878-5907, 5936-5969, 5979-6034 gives -4.2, 8.56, 9.76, 9.19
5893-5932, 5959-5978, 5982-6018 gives -1.1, 9.54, 9.71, 9.65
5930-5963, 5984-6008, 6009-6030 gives 0.6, 10.4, 9.83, 10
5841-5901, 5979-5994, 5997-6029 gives 0.3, 9.27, 9.8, 9.7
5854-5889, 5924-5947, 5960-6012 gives -1.0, 9.6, 9.86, 9.74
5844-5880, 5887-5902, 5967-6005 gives 4.1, 9.99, 9.84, 9.95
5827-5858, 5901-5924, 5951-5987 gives 0.4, 10.2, 10.1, 10.1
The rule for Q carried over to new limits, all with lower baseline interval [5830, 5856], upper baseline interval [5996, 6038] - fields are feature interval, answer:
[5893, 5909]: 0.15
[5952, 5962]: -0.07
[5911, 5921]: 0.02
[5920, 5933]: -0.02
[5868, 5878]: 0.02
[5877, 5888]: 0.05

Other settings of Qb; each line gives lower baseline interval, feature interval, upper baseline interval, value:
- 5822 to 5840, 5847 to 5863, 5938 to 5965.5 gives 0.7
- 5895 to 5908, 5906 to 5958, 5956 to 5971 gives -2.5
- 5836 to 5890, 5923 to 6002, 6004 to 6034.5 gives -3.1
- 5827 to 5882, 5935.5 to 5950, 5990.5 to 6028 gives -0.4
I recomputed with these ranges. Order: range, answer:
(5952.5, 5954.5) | 11.5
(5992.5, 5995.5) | 9.64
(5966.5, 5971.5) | 10.1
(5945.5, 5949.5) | 10.2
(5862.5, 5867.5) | 9.56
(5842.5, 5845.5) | 9.97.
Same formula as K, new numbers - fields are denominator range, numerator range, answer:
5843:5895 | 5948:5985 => 1.09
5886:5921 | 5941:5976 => 1.19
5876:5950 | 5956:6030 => 1.04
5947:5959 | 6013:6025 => 0.92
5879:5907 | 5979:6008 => 1.14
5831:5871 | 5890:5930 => 0.93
